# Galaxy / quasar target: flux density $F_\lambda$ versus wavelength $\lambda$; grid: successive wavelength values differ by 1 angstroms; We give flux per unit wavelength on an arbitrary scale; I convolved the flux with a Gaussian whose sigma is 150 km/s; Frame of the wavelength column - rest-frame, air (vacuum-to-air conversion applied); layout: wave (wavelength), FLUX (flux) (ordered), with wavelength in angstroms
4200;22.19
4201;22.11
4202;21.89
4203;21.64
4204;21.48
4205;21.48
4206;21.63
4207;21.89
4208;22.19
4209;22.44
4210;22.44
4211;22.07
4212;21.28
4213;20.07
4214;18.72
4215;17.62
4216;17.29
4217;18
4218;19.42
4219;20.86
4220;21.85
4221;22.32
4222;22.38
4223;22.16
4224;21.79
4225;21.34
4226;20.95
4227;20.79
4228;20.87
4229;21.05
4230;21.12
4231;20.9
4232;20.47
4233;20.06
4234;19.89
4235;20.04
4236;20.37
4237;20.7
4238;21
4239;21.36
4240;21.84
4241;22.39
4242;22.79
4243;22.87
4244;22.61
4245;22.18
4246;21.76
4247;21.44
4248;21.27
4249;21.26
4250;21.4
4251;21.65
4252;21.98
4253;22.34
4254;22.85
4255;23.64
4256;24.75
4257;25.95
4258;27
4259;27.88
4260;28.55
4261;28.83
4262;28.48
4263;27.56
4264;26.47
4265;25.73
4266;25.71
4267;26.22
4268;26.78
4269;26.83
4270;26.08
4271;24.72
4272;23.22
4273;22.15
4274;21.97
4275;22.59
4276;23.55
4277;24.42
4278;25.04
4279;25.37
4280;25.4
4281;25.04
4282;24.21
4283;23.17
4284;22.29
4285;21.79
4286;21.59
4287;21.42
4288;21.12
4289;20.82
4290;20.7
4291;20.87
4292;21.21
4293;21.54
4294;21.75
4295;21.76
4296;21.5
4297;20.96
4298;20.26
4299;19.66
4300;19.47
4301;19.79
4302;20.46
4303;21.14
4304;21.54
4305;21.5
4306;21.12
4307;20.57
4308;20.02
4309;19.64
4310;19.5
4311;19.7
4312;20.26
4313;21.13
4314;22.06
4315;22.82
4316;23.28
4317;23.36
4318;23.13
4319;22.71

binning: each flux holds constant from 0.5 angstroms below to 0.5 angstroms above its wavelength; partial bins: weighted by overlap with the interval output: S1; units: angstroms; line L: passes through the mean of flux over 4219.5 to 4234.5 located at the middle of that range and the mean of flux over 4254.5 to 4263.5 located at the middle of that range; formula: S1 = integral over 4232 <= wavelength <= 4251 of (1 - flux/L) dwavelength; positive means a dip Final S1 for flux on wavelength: 1.9 angstroms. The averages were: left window 21.2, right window 27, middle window 21.4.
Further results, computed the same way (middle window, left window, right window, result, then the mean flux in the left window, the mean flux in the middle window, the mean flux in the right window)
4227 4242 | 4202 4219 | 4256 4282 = 1.17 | 20.6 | 20.9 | 25.6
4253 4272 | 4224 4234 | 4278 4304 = -4.26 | 20.8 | 26.1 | 21.8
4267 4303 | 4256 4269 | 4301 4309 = 1.71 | 27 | 22.6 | 20.8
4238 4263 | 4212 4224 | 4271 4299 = -2.78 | 20.2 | 23.7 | 22.4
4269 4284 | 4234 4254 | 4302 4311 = -2.15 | 21.6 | 24.1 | 20.6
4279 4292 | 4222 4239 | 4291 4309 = -1.01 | 20.9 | 22.4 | 20.8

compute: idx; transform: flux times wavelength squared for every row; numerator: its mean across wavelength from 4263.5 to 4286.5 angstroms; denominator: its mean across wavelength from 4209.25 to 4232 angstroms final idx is 1.21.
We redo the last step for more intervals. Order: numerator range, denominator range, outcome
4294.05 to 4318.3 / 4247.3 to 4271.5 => 0.85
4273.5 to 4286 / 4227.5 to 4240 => 1.17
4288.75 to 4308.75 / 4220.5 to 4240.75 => 1.02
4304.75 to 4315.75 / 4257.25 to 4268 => 0.78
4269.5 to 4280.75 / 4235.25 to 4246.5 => 1.12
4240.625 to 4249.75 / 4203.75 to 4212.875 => 1.03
